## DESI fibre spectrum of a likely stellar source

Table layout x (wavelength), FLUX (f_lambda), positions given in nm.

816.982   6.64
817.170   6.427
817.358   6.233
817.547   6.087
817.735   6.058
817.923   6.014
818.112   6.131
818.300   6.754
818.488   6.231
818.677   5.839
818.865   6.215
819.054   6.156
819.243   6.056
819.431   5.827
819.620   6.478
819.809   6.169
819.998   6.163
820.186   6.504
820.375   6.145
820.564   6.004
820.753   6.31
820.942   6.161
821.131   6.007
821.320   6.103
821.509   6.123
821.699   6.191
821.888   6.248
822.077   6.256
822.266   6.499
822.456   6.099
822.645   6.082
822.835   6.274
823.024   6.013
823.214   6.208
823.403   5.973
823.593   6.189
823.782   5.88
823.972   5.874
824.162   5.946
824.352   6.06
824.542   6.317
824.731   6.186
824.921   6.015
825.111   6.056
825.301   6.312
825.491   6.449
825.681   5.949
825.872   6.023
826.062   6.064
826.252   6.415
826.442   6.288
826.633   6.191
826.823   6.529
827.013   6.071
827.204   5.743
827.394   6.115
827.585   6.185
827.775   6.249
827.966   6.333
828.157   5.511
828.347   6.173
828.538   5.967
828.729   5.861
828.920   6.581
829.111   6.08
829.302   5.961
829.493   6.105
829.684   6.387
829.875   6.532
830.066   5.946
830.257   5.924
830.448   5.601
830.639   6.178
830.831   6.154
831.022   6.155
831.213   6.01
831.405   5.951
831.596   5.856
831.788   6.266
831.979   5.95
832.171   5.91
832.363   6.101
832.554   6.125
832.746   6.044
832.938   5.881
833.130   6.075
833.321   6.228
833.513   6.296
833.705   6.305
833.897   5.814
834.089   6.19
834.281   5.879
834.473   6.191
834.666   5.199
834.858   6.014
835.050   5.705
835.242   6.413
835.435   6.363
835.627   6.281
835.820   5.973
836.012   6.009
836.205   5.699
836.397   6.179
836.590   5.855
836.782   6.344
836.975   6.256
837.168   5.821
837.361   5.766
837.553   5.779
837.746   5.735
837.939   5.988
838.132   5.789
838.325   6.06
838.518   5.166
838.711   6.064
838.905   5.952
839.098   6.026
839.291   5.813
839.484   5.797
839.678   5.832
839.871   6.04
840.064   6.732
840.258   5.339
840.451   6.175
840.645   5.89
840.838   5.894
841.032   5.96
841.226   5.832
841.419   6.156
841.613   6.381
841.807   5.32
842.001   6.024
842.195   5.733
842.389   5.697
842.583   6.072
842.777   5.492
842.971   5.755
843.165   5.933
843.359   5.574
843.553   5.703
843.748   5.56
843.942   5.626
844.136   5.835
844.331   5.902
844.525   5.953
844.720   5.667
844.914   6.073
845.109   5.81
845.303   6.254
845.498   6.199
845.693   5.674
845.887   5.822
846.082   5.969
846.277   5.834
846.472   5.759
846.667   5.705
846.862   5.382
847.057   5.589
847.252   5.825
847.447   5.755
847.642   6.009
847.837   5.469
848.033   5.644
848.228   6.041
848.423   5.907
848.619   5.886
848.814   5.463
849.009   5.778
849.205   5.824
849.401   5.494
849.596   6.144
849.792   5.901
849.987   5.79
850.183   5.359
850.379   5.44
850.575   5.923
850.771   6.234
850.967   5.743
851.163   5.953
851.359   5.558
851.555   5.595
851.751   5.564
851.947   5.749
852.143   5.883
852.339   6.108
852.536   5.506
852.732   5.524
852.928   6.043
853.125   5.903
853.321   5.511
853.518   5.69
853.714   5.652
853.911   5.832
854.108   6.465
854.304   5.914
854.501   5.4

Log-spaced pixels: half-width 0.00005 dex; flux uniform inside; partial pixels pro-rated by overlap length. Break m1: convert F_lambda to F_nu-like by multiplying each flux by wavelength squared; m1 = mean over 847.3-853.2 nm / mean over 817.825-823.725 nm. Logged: 1.00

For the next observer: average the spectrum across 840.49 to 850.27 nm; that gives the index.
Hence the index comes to 5.81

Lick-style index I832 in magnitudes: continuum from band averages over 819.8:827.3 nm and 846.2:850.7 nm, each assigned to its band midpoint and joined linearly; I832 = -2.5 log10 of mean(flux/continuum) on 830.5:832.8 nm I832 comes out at -0.01 mag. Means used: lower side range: 6.15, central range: 6.05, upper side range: 5.74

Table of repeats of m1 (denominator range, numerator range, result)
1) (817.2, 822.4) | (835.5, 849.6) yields 1.00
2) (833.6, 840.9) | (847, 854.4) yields 1.00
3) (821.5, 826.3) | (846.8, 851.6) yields 1.00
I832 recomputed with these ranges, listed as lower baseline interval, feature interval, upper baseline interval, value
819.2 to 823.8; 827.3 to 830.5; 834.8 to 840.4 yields 0.00 mag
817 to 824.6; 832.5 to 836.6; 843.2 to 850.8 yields -0.01 mag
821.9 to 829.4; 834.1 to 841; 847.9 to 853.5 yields 0.00 mag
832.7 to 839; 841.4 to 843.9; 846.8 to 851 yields 0.01 mag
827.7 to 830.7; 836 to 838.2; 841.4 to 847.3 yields 0.00 mag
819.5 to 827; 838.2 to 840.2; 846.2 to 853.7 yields 0.00 mag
